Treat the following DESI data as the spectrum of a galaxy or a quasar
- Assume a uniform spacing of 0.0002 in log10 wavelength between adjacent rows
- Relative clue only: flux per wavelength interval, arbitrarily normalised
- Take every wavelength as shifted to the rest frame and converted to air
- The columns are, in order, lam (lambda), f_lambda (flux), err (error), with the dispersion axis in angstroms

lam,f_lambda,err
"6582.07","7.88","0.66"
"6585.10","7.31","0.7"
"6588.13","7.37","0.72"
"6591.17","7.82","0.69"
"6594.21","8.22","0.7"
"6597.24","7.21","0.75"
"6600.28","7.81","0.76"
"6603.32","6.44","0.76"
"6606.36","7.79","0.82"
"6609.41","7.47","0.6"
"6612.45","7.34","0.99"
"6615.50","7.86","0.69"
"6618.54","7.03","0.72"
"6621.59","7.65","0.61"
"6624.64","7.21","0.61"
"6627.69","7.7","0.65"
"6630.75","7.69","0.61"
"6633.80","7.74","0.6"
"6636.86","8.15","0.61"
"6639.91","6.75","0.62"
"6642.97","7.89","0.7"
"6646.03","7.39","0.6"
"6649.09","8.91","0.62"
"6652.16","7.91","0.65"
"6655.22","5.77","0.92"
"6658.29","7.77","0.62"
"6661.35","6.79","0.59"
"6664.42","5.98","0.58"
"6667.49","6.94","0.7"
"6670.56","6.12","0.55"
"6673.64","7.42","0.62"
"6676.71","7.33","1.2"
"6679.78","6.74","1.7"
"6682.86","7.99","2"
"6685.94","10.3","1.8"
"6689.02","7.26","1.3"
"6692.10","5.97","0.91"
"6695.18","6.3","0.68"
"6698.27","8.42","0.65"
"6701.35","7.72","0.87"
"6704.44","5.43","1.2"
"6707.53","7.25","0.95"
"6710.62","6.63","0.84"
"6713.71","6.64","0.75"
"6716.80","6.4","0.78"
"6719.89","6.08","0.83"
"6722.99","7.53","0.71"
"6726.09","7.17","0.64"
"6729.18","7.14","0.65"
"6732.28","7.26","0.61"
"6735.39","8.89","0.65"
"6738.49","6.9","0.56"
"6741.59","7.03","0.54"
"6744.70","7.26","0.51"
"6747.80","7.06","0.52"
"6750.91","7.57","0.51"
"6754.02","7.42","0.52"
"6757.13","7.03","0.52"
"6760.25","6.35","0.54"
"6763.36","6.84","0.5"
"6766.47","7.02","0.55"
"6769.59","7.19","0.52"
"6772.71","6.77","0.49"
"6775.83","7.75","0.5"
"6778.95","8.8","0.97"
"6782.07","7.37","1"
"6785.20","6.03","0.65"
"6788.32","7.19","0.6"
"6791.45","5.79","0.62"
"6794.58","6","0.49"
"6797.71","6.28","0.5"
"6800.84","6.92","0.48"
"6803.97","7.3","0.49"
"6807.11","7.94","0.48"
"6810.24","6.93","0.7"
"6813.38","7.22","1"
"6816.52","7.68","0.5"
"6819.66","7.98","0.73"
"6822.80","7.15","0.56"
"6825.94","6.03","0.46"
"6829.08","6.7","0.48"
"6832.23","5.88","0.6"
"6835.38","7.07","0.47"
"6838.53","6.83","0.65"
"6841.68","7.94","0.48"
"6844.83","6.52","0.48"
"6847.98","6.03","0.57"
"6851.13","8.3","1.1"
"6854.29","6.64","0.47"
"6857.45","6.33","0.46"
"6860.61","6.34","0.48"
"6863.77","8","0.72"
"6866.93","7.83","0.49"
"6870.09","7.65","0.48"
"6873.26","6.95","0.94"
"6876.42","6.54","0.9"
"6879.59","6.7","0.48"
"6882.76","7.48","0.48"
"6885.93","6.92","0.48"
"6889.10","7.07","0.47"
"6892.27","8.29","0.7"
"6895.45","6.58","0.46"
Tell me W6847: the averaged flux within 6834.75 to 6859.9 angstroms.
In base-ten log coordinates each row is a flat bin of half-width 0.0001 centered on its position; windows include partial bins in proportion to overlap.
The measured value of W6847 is 6.93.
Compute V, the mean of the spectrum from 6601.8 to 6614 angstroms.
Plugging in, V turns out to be 7.26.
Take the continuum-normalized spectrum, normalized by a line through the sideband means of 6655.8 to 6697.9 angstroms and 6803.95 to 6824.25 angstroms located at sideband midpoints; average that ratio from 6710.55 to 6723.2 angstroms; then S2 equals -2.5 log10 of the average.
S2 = 0.11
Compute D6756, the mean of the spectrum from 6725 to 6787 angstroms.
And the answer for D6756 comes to 7.24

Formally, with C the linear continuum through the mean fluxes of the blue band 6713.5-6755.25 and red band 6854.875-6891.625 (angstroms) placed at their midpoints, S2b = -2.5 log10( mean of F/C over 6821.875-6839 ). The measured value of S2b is 0.09 mag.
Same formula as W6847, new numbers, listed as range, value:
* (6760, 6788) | 7.17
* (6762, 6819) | 7.07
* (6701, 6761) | 7.03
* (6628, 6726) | 7.2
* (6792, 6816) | 6.92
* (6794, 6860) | 6.94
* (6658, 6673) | 6.67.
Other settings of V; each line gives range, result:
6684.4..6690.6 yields 8.76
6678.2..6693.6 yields 7.66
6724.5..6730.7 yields 7.16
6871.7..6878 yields 6.75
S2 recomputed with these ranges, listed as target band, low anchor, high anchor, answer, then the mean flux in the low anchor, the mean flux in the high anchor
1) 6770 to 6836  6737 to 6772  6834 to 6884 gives 0.011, 7.05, 7.07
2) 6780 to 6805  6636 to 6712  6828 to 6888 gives 0.069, 7.24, 6.98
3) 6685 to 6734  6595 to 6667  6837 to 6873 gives 0.037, 7.4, 7.12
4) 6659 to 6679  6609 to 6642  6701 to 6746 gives 0.074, 7.52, 7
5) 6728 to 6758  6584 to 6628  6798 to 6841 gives -0.025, 7.48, 7.04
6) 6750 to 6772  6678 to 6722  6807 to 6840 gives 0.002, 7.09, 7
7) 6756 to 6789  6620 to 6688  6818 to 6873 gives 0.009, 7.46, 7.01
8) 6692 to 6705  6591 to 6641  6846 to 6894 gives 0.066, 7.52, 7.13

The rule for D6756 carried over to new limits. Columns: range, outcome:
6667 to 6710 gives 7.22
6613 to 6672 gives 7.33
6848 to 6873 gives 7.2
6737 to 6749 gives 7.07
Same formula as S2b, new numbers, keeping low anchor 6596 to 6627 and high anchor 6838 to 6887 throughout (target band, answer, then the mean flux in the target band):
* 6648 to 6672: 0.05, 6.99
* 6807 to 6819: -0.04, 7.42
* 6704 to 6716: 0.11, 6.58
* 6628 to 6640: -0.05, 7.69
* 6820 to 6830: 0.05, 6.79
